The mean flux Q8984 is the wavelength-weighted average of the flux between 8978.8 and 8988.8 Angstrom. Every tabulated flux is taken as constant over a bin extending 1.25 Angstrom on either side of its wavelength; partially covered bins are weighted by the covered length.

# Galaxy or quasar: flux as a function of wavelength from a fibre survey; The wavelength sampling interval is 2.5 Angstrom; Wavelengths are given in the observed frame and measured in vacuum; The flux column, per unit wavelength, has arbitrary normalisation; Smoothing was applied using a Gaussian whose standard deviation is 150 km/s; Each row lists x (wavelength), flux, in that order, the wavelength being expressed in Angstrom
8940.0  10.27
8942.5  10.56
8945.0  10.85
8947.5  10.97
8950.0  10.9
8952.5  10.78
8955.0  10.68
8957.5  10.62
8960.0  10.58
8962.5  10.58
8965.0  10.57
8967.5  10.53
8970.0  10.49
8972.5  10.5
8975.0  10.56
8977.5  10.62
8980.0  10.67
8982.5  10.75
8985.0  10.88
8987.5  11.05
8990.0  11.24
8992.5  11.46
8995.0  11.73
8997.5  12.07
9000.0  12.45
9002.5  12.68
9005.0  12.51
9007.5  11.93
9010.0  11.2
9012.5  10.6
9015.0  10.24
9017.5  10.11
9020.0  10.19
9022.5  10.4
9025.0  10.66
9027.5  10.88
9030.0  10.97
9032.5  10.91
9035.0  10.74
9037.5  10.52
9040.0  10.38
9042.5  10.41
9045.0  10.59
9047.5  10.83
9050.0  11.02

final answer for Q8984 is 10.8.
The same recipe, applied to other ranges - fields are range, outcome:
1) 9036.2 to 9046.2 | 10.5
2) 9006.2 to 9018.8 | 10.8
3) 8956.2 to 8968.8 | 10.6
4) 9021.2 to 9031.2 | 10.7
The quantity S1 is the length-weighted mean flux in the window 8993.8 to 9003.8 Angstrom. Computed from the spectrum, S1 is 12.2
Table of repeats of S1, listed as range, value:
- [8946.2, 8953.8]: 10.9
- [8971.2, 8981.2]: 10.6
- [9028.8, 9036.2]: 10.9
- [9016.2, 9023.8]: 10.2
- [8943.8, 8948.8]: 10.9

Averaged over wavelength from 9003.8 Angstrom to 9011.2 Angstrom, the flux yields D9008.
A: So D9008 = 11.9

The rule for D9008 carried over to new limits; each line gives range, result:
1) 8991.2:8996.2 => 11.6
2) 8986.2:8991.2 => 11.1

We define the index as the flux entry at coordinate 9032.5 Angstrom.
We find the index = 10.91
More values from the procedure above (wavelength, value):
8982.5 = 10.75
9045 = 10.59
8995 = 11.73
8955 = 10.68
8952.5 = 10.78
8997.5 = 12.07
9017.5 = 10.11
